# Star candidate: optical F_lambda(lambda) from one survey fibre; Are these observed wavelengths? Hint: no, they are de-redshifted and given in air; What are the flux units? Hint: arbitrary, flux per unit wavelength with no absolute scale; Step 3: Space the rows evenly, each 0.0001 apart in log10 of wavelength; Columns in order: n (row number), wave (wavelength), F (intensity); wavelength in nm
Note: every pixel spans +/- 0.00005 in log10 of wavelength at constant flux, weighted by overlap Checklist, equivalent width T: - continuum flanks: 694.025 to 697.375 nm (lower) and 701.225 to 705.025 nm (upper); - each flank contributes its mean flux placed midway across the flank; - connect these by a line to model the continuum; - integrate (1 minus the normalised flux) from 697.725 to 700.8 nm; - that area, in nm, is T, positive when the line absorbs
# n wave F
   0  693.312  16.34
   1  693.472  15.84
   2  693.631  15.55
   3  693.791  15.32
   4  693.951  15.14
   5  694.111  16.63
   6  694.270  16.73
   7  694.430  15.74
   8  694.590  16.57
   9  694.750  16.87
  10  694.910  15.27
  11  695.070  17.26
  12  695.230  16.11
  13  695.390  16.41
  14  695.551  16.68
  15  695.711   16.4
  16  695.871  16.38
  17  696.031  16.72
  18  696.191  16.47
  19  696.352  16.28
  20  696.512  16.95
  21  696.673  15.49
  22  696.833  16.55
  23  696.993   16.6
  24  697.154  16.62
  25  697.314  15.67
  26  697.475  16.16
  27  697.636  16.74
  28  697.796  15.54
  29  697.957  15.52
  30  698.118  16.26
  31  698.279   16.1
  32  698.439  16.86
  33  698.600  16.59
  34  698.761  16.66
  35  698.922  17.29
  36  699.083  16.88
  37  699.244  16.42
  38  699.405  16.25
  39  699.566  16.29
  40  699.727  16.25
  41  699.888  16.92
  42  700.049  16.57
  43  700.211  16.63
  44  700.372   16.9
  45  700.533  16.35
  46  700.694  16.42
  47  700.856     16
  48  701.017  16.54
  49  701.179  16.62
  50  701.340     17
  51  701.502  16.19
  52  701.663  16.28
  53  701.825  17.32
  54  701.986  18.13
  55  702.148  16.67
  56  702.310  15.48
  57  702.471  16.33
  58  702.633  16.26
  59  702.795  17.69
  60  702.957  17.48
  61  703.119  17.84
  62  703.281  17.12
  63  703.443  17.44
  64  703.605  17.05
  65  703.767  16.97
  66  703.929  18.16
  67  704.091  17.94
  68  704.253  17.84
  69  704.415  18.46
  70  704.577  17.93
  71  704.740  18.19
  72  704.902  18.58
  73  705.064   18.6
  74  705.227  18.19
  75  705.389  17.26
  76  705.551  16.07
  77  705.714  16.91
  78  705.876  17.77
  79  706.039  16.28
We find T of 0.072 nm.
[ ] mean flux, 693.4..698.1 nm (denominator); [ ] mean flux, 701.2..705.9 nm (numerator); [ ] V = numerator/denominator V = 1.07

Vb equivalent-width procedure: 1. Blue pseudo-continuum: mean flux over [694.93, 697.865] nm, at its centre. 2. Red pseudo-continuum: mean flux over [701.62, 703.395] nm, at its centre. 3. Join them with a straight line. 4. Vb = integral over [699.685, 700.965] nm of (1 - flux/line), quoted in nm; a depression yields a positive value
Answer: 0.02 nm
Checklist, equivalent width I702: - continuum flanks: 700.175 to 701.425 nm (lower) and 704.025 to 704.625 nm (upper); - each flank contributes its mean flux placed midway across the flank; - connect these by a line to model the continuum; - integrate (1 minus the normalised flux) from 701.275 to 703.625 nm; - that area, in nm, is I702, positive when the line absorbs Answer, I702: 0.04 nm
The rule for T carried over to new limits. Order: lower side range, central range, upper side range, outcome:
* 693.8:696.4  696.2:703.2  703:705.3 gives 0.23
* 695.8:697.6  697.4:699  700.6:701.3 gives 0.00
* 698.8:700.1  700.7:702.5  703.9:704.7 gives 0.07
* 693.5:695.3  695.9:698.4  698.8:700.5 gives 0.02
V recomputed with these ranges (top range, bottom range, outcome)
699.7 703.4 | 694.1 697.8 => 1.02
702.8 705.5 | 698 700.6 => 1.07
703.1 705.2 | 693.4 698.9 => 1.10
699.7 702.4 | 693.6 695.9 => 1.02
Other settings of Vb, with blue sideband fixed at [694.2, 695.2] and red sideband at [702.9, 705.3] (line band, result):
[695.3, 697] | 0.02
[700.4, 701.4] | 0.05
